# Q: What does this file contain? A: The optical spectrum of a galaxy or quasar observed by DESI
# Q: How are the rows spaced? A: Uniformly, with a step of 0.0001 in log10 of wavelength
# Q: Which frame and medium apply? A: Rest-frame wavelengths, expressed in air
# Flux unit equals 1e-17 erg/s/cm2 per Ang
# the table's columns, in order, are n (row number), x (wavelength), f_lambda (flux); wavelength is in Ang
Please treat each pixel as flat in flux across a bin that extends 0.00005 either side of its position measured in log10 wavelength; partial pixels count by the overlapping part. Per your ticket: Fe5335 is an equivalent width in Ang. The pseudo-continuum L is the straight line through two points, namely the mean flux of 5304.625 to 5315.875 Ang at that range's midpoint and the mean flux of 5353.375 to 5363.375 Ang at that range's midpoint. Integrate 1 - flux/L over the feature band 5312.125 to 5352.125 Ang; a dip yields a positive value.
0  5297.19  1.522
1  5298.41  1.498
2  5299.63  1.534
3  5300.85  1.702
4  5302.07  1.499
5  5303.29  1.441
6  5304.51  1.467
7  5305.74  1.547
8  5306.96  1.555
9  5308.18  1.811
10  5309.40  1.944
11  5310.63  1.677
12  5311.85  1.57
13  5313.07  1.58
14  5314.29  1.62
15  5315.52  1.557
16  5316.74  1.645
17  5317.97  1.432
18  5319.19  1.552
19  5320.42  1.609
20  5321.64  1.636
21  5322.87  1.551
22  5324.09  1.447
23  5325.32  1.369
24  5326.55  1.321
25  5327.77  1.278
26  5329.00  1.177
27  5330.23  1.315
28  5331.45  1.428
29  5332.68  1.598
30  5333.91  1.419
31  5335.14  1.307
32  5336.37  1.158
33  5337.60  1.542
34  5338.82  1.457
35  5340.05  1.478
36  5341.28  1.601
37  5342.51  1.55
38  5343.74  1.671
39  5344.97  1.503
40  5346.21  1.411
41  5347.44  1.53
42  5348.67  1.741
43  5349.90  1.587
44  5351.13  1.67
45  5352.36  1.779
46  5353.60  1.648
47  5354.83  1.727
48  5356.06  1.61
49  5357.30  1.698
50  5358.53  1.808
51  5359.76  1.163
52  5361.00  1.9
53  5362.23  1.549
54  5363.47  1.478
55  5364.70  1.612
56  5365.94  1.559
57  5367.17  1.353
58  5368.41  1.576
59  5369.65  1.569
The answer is 3.5 Ang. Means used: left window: 1.64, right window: 1.63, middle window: 1.5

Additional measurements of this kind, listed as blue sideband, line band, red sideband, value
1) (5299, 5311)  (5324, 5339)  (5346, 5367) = 2.32 Ang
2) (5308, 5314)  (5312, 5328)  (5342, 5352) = 1.55 Ang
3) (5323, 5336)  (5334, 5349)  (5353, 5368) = -0.33 Ang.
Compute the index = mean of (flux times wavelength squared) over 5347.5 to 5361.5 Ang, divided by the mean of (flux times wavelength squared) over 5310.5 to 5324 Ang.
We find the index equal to 1.07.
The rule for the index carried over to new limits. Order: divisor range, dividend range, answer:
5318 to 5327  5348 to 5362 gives 1.13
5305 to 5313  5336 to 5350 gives 0.92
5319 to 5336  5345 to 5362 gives 1.16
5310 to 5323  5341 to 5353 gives 1.02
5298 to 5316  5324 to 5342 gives 0.88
